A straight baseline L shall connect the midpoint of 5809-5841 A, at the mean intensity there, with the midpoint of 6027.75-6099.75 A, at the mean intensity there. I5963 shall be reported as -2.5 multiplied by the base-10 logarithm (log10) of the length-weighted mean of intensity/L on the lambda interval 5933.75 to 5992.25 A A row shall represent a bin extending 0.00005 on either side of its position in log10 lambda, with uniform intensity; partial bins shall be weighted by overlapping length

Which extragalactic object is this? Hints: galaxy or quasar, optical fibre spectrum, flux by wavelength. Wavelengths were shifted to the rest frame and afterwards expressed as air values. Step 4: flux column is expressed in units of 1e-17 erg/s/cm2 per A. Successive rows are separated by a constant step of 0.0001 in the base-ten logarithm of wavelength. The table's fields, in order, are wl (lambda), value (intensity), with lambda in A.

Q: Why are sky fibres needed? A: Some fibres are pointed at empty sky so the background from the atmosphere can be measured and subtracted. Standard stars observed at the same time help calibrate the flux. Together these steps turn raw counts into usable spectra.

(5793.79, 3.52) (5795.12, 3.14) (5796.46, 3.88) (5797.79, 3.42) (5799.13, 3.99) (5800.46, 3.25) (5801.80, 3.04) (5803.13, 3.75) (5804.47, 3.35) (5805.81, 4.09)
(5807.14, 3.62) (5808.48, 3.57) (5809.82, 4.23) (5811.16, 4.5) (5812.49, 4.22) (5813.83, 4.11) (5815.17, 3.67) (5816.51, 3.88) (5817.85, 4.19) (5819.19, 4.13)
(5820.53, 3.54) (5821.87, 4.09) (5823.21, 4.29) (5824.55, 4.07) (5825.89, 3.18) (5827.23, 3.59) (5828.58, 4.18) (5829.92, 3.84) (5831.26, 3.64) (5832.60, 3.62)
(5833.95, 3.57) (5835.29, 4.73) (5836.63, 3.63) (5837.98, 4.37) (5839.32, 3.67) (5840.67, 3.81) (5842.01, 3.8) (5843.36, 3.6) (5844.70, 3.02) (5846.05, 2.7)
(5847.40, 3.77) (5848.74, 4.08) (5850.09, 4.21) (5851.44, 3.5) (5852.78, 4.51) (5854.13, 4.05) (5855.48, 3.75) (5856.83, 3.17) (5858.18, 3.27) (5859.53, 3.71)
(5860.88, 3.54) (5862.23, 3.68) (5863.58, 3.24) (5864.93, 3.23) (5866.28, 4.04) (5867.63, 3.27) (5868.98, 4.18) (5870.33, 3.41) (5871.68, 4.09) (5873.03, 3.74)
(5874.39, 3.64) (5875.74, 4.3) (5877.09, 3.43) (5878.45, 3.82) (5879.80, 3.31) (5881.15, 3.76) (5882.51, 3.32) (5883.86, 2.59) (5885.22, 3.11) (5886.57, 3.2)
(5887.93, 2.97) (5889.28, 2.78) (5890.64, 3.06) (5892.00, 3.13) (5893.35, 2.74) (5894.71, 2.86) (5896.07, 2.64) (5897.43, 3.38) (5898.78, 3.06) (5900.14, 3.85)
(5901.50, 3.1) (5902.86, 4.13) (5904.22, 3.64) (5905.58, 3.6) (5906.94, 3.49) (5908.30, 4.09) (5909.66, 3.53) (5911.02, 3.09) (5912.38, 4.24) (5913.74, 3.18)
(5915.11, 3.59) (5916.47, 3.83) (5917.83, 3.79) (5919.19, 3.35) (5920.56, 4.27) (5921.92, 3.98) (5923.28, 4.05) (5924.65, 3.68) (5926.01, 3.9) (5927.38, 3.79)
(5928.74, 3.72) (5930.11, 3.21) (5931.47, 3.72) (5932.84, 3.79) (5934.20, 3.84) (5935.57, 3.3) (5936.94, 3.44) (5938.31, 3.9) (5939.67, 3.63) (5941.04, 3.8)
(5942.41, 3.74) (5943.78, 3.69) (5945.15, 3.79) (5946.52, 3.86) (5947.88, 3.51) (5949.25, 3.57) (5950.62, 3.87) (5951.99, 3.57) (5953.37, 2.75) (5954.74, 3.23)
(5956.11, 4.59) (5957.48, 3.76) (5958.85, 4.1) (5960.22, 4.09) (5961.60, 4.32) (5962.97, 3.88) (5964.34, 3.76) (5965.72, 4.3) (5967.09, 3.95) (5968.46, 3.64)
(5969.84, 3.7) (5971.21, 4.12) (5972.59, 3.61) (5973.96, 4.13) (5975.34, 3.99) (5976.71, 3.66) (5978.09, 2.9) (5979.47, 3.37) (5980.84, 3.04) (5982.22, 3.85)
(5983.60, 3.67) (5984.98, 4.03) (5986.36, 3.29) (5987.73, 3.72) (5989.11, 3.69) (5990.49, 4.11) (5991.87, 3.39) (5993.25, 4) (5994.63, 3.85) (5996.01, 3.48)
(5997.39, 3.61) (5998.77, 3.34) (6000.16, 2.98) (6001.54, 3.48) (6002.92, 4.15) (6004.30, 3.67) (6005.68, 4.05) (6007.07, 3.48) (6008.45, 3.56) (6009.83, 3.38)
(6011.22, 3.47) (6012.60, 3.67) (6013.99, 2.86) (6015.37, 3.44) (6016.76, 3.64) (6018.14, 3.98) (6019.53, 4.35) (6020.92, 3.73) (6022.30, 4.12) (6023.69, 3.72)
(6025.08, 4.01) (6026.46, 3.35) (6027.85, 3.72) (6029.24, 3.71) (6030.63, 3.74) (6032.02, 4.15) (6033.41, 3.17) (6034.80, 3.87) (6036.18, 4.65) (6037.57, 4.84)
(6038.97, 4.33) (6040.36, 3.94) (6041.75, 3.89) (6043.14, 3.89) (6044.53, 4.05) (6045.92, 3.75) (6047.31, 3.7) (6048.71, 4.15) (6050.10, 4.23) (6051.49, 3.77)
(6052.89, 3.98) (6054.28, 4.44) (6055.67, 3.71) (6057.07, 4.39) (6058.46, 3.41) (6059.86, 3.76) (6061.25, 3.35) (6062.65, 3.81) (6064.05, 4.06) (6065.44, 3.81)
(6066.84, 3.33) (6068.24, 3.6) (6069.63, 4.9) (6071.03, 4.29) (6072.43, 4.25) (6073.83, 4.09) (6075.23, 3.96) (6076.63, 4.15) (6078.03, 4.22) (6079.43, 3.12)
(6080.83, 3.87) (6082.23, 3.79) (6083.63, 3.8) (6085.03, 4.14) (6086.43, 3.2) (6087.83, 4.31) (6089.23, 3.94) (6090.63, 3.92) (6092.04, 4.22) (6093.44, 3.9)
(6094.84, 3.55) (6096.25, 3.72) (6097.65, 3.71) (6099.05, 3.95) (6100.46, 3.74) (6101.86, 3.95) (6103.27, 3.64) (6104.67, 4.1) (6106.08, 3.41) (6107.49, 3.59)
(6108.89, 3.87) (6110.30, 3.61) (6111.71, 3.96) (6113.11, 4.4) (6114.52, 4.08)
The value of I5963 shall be 0.06 mag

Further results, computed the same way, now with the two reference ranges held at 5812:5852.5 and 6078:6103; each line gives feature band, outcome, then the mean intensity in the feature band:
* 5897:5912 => 0.08 mag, 3.56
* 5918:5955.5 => 0.05 mag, 3.67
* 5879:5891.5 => 0.22 mag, 3.13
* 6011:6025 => 0.03 mag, 3.72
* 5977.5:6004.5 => 0.07 mag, 3.58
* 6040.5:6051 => -0.04 mag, 3.95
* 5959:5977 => -0.03 mag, 3.95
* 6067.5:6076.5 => -0.10 mag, 4.17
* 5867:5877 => 0.01 mag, 3.79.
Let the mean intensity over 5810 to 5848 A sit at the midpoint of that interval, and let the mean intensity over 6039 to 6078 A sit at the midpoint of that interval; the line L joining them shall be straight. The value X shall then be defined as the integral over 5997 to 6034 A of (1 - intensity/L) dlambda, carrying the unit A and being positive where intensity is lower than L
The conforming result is 2.70 A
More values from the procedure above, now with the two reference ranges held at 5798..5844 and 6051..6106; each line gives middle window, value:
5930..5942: 0.7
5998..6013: 1.2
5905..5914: 0.6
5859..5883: 1.2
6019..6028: 0.1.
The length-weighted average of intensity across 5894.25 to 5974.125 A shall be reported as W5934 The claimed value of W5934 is 3.69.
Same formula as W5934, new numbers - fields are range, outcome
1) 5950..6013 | 3.7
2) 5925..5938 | 3.64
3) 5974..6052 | 3.75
